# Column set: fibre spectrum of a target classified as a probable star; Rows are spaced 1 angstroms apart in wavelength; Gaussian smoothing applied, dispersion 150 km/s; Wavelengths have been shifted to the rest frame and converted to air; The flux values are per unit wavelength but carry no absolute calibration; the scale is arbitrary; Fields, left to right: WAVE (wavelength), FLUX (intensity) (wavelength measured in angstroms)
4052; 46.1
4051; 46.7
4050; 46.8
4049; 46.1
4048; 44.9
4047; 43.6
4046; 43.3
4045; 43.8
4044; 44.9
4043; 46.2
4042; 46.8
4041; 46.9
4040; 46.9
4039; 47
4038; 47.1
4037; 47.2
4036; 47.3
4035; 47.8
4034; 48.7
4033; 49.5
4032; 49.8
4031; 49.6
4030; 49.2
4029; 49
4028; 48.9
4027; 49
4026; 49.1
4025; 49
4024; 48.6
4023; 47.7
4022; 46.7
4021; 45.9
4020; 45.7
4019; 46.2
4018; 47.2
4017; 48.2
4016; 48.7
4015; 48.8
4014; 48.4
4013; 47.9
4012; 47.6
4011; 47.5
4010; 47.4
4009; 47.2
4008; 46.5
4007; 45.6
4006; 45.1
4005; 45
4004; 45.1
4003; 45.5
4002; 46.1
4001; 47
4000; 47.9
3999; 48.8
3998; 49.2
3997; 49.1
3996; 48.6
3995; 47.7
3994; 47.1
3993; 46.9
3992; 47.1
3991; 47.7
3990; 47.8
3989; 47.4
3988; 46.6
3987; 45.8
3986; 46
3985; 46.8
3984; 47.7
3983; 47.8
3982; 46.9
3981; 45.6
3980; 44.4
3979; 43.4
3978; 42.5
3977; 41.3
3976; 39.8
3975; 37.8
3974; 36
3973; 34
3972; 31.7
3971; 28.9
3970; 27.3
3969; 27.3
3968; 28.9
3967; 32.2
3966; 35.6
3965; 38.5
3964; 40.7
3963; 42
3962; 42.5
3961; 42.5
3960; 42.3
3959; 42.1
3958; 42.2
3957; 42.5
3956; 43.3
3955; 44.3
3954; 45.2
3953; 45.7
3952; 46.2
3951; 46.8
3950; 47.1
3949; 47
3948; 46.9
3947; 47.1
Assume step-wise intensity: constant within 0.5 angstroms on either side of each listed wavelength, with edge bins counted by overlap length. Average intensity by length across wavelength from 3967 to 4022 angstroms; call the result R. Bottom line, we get 44.3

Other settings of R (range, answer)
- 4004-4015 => 46.8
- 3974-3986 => 43.8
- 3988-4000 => 47.9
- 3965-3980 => 35.2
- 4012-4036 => 48.2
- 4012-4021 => 47.5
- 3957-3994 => 41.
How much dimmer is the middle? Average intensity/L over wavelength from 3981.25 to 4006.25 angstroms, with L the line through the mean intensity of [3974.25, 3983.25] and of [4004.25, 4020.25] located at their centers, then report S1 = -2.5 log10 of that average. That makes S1 -0.05 mag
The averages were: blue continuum 43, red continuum 47.1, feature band 47.1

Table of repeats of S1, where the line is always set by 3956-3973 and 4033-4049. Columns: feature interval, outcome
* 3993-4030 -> -0.12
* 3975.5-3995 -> -0.16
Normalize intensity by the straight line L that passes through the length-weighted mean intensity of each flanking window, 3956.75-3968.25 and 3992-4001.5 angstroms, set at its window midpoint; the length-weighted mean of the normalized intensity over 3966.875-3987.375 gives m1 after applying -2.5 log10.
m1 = 0.11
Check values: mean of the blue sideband 39.5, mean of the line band 39.2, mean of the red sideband 48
